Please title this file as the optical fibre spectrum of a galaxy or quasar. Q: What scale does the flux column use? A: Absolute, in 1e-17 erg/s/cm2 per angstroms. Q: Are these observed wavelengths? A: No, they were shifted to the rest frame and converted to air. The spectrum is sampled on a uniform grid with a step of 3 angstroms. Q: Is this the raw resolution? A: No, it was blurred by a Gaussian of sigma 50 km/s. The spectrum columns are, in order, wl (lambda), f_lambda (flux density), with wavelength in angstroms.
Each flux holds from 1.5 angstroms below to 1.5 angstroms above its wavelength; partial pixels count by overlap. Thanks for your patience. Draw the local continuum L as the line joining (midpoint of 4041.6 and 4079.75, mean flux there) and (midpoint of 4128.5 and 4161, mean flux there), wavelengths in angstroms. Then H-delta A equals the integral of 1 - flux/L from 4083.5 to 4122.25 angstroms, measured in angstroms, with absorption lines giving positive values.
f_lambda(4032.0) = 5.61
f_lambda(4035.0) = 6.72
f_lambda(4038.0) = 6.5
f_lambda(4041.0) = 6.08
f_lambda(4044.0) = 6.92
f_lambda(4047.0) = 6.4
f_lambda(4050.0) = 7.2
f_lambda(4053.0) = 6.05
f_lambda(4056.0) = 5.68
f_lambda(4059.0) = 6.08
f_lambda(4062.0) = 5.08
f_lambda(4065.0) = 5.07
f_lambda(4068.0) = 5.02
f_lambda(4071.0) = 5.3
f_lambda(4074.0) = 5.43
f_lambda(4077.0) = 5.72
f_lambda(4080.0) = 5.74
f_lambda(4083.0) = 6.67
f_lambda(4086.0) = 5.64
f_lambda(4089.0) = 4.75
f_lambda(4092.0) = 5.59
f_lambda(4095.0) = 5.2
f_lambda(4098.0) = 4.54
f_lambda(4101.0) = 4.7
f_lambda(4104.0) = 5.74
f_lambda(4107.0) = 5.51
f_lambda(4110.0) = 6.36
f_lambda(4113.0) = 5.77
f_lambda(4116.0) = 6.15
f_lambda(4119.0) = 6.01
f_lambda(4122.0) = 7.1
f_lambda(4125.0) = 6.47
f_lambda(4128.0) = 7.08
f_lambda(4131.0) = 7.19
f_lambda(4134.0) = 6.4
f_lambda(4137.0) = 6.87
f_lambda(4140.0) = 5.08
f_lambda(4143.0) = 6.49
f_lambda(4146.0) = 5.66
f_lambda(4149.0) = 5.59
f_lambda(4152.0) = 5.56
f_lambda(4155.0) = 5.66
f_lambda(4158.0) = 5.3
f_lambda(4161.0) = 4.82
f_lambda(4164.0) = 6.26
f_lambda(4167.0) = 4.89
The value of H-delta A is 2.0 angstroms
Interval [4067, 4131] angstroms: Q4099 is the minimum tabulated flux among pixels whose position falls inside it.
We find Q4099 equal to 4.54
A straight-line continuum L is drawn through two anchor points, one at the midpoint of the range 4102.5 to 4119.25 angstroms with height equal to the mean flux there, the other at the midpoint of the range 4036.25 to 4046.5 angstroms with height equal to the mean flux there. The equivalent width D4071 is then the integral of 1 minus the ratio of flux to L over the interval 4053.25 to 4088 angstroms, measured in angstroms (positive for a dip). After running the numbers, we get 3.7 angstroms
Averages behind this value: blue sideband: 6.5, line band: 5.59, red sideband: 5.92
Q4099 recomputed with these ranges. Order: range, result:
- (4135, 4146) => 5.08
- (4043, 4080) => 5.02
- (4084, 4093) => 4.75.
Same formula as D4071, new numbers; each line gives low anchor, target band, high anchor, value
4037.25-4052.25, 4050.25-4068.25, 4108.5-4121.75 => 2.4 angstroms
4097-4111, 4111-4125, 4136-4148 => -1.7 angstroms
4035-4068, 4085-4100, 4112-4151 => 2.6 angstroms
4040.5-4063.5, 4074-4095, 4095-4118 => 0.6 angstroms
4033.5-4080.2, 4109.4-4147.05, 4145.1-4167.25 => -5.0 angstroms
